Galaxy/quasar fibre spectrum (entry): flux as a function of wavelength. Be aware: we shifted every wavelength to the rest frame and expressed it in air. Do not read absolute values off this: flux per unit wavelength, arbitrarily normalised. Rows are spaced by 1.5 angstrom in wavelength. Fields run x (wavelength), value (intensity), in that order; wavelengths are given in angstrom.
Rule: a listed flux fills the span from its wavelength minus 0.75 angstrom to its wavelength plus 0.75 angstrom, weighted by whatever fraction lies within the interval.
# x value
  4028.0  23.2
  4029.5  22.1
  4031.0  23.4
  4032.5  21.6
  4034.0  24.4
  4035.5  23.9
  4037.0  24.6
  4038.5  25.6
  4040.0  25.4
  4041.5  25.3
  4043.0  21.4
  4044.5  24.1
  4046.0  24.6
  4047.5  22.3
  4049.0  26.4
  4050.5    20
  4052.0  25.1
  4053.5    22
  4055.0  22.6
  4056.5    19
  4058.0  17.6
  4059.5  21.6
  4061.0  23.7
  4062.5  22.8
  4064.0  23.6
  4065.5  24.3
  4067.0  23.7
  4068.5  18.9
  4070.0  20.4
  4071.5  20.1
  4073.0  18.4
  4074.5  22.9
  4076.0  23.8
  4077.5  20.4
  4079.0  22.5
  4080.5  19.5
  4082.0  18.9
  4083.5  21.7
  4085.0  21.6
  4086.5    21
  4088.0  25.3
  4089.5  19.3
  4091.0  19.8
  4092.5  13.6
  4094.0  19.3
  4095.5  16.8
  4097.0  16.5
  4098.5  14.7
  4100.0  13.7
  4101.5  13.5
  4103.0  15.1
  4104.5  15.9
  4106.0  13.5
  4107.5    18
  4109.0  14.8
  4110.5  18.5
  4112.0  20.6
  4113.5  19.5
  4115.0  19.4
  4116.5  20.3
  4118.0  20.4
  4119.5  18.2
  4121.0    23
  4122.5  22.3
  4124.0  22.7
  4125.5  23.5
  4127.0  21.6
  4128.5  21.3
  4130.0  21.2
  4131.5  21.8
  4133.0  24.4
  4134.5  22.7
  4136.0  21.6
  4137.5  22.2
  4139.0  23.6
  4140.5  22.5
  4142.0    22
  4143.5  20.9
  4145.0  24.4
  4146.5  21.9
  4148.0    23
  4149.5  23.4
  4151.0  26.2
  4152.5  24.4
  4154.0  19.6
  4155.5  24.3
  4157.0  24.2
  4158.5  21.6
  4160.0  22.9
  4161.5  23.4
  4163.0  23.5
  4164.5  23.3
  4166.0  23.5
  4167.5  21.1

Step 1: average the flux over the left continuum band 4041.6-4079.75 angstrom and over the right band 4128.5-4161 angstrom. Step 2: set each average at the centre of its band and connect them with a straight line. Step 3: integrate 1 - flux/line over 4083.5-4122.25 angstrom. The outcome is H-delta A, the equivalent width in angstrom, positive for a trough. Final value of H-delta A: 7.3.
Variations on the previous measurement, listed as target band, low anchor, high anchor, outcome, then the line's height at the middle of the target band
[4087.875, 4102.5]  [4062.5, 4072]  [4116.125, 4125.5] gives 3.23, 21.7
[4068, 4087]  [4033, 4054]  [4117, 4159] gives 2.11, 23.4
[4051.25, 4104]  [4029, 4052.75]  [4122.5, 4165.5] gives 7.55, 23.4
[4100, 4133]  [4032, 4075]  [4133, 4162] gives 5.13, 22.8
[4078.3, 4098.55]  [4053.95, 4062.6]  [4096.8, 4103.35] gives -3.80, 16.4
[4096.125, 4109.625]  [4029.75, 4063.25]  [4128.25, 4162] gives 4.60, 22.9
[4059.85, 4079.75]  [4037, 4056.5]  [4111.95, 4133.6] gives 0.83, 22.9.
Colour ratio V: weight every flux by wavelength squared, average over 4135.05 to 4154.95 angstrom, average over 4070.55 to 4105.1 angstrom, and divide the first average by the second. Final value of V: 1.24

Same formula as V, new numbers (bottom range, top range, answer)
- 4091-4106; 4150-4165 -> 1.54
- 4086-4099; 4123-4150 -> 1.24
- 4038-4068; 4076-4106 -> 0.81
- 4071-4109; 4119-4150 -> 1.23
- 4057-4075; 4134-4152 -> 1.11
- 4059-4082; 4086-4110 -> 0.79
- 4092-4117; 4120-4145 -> 1.36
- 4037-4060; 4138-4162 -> 1.05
